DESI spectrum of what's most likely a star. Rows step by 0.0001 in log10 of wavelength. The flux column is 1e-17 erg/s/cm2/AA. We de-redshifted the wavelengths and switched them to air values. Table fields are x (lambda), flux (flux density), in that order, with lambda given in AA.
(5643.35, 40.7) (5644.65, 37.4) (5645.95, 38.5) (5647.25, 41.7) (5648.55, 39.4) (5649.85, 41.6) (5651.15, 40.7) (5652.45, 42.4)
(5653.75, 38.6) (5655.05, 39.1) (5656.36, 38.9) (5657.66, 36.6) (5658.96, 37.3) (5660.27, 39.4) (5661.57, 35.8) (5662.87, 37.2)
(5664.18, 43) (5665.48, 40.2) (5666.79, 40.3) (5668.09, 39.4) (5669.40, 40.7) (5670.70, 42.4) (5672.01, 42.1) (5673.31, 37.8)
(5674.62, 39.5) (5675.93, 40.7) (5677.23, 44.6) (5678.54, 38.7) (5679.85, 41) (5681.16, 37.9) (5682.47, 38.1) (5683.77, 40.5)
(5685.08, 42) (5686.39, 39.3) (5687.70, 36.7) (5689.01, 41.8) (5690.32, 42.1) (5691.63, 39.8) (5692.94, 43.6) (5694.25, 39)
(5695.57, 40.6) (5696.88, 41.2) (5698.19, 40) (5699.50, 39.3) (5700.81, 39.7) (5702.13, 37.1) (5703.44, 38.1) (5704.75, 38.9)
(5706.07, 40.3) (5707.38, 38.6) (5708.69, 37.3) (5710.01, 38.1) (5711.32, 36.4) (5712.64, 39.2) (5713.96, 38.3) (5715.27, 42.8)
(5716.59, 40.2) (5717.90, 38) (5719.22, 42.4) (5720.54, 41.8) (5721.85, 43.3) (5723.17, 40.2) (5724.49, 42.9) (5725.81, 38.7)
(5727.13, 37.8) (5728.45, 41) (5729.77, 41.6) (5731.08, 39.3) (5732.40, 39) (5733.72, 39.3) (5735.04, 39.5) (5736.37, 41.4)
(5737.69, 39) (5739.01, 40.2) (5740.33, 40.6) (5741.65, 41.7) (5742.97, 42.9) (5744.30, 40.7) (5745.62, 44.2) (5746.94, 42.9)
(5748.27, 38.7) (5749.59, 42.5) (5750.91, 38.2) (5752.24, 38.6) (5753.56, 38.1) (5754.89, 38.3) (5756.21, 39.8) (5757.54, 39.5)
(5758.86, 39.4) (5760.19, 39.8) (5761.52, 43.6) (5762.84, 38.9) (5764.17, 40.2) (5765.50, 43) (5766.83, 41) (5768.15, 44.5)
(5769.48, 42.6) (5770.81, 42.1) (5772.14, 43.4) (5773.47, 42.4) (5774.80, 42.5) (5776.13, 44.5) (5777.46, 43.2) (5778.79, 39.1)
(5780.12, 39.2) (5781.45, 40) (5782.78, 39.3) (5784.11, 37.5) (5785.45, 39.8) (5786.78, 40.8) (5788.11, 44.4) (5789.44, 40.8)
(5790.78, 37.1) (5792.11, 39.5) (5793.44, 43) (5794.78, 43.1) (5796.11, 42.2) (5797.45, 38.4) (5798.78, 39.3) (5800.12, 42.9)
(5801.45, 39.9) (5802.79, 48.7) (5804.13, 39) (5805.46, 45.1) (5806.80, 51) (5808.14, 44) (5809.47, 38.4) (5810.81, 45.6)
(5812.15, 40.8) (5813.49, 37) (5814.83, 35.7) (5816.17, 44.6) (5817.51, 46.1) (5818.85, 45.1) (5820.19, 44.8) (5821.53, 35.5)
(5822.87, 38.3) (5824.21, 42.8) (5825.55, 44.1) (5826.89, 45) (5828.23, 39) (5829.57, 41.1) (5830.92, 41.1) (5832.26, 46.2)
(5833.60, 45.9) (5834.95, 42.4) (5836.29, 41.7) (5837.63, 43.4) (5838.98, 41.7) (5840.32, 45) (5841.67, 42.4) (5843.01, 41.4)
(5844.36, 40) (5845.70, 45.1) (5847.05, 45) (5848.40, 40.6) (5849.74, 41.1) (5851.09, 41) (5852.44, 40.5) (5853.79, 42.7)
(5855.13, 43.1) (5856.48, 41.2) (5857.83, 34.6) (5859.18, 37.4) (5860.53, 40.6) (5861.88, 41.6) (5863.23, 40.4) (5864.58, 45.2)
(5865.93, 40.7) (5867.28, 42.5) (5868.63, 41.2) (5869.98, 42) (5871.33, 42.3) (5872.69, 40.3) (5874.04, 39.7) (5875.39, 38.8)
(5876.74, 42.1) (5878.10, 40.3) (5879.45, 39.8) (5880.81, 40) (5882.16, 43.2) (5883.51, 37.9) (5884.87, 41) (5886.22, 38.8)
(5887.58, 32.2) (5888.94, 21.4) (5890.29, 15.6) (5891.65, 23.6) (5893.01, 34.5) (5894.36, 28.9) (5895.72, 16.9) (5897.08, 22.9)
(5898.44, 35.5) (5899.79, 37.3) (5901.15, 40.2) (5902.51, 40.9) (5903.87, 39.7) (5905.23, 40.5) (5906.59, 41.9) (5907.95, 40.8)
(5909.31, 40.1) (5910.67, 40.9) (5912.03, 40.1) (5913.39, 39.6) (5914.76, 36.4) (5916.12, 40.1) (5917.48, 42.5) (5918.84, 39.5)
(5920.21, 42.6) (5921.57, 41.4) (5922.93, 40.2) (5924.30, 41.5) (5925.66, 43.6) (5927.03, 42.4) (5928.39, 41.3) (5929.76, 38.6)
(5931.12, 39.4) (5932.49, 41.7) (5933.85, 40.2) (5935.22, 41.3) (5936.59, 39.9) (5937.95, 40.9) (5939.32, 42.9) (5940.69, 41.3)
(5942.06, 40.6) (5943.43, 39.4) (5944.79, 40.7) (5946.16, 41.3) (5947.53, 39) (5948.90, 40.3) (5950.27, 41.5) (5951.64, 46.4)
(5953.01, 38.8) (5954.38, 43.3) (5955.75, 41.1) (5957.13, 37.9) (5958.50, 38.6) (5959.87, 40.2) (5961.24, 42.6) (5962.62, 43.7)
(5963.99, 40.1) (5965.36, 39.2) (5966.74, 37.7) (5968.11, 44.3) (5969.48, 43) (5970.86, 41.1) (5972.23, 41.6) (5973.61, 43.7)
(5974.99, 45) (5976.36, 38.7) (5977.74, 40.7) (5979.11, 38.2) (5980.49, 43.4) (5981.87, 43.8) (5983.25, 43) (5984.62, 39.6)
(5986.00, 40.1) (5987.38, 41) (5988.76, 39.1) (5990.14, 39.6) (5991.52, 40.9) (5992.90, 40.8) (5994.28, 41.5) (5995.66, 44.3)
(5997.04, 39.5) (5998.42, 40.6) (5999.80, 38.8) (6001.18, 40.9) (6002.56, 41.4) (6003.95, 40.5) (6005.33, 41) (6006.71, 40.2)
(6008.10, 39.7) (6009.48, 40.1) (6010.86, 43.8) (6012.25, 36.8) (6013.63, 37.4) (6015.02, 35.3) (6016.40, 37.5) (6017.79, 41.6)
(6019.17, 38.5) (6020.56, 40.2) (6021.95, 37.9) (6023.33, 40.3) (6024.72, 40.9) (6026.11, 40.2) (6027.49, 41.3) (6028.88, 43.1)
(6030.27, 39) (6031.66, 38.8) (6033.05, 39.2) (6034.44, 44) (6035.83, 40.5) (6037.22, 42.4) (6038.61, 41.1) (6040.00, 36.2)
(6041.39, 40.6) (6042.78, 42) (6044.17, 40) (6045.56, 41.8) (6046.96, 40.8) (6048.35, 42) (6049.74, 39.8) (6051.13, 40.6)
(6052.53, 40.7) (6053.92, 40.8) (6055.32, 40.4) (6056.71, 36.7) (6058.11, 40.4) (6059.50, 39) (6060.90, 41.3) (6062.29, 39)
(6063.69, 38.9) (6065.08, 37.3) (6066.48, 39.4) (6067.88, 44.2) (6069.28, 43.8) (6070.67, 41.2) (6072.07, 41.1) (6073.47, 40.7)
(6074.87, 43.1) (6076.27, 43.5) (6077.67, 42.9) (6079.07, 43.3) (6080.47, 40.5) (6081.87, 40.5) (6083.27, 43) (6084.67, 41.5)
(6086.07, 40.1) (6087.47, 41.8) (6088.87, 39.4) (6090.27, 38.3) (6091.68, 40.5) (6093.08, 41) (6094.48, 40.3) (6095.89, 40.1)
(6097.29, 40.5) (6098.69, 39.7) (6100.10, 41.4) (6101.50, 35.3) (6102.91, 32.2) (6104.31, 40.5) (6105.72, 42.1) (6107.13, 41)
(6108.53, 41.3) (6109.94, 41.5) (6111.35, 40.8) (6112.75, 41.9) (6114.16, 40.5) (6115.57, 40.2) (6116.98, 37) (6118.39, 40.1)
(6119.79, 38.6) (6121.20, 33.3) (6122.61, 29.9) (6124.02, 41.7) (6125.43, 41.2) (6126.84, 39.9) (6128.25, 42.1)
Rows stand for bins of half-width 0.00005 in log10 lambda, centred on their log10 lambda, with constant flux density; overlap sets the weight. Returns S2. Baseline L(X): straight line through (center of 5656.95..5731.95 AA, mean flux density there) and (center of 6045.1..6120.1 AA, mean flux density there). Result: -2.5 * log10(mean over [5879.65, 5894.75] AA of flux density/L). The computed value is 0.22 mag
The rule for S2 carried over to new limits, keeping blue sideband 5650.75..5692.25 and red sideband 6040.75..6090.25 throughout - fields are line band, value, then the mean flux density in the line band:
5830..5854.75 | -0.061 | 42.6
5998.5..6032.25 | 0.025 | 39.8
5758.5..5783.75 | -0.037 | 41.5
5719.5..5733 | -0.018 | 40.6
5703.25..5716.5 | 0.029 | 38.9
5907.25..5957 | -0.008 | 40.8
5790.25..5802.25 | -0.015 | 40.7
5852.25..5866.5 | -0.011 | 40.7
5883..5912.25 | 0.187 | 34.1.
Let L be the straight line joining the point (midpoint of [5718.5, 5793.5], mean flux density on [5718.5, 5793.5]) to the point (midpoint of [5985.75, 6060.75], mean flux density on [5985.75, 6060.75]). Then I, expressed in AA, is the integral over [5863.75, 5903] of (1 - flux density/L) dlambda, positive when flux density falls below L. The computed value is 4.3 AA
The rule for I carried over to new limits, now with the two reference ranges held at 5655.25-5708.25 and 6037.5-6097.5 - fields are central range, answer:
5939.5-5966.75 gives -0.3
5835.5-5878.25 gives -1.3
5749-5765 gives 0.1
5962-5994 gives -0.6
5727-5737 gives 0.0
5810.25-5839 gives -1.5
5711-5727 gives -0.2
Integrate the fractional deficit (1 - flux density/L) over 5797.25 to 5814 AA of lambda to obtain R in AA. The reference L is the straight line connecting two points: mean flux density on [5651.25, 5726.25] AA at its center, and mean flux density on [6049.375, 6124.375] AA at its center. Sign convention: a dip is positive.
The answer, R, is -1.1 AA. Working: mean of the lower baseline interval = 39.8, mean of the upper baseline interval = 40.1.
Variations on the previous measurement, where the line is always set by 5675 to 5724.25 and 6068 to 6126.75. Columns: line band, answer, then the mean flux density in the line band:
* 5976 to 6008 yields -0.5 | 40.8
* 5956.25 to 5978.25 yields -0.6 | 41.1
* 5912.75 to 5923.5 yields -0.1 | 40.3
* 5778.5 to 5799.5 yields -0.1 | 40.2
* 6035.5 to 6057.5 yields -0.1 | 40.4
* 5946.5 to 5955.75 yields -0.3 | 41.5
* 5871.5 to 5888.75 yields 0.4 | 39.1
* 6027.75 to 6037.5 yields -0.2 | 40.9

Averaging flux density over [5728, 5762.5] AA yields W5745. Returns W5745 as 40.4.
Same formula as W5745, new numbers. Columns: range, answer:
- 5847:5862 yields 40.6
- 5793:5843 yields 42.4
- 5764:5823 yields 41.7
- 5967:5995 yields 41.4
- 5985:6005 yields 40.6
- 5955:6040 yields 40.6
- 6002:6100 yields 40.5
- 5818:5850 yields 42.5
